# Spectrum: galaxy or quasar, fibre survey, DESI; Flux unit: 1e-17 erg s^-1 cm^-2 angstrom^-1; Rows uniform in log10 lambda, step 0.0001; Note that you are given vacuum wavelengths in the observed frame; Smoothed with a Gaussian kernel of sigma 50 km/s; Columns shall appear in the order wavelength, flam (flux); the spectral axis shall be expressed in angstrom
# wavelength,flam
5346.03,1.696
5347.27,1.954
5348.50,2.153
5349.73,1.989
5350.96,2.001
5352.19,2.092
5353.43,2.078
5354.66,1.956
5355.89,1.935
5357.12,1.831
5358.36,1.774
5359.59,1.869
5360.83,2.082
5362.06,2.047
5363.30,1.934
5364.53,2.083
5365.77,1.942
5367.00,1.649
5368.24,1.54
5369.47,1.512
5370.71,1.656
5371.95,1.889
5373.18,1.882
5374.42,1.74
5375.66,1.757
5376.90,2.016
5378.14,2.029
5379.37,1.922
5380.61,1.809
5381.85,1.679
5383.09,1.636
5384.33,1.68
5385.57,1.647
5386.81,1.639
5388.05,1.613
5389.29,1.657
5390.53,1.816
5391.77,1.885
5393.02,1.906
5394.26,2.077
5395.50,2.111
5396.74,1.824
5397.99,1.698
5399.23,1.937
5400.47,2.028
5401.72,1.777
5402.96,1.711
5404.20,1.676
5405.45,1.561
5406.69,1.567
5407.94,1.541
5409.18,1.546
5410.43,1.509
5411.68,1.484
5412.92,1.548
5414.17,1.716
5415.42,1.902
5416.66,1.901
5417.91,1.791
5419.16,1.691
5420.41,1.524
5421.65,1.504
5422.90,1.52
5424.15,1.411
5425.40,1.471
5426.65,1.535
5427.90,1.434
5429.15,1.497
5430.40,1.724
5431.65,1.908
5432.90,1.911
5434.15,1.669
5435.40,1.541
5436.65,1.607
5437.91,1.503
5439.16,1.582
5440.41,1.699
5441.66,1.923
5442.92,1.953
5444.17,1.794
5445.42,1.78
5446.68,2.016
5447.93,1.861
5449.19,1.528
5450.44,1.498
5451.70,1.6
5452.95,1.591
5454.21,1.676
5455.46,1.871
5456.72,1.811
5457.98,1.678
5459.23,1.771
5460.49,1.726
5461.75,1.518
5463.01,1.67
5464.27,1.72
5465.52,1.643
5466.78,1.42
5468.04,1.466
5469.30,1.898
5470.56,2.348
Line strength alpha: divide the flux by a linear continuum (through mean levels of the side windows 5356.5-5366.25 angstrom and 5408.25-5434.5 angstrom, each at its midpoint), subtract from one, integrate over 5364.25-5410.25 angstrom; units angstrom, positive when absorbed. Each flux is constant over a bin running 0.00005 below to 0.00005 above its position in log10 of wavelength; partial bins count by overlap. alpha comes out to 0.94 angstrom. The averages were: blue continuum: 1.94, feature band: 1.77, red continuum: 1.63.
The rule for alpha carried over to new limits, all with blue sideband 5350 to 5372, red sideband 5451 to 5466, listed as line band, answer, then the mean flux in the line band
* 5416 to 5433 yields 1.3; 1.62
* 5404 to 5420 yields 1.2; 1.65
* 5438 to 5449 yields -0.5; 1.8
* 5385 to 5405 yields 0.0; 1.81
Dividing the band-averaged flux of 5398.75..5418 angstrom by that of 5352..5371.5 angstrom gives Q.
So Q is 0.91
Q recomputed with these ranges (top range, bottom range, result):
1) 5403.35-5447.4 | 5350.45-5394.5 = 0.90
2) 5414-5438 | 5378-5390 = 0.95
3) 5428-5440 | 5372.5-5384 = 0.90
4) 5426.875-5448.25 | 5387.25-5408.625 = 0.97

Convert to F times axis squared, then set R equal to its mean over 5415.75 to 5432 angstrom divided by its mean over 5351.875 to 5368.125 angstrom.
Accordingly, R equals 0.85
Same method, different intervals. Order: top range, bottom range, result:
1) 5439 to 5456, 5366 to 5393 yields 1.02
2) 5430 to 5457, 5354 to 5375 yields 0.97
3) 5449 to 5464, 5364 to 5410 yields 0.96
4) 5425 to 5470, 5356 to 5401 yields 0.94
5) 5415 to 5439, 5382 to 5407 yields 0.93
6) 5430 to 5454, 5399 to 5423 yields 1.04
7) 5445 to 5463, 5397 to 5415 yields 1.04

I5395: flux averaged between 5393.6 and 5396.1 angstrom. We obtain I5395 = 2.09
